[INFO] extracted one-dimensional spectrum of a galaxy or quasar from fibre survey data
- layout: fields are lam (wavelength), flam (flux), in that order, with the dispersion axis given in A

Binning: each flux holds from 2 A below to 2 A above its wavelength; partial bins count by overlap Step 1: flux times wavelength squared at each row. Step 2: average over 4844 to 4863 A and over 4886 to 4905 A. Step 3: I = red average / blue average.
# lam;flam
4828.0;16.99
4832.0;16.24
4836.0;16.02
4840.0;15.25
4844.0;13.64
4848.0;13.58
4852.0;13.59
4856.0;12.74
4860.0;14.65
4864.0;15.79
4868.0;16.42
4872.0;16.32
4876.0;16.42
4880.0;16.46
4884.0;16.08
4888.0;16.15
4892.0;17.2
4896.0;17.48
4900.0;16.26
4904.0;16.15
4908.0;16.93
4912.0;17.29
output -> 1.2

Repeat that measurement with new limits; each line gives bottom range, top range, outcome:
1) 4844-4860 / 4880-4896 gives 1.25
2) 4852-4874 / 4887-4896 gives 1.14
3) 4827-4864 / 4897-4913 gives 1.16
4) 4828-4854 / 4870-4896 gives 1.13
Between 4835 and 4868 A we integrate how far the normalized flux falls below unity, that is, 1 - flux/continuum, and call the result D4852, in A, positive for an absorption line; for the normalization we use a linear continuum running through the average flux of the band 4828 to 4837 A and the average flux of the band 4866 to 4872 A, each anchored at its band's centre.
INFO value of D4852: 3.8 A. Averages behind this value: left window 16.3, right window 16.4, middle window 14.5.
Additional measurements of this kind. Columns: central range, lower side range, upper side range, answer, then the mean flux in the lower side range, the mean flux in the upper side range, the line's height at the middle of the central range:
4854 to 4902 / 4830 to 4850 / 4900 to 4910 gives -0.43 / 14.9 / 16.5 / 15.8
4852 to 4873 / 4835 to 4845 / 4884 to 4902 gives 1.01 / 15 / 16.7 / 15.7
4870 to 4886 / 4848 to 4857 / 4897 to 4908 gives -1.52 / 13.3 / 16.5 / 14.9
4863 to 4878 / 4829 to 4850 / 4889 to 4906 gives -0.30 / 15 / 16.7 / 15.9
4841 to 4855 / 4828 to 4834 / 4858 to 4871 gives 2.11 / 16.5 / 15.7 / 16.1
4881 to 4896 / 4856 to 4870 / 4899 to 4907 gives -0.67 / 15.2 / 16.3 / 15.9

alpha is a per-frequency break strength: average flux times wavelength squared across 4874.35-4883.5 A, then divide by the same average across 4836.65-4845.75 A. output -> 1.13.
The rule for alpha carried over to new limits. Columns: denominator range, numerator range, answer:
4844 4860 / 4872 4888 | 1.22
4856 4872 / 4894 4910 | 1.11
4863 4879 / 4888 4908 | 1.04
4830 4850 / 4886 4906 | 1.14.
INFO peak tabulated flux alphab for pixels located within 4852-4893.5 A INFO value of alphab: 17.2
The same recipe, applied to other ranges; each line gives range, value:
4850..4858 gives 13.59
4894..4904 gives 17.48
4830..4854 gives 16.24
